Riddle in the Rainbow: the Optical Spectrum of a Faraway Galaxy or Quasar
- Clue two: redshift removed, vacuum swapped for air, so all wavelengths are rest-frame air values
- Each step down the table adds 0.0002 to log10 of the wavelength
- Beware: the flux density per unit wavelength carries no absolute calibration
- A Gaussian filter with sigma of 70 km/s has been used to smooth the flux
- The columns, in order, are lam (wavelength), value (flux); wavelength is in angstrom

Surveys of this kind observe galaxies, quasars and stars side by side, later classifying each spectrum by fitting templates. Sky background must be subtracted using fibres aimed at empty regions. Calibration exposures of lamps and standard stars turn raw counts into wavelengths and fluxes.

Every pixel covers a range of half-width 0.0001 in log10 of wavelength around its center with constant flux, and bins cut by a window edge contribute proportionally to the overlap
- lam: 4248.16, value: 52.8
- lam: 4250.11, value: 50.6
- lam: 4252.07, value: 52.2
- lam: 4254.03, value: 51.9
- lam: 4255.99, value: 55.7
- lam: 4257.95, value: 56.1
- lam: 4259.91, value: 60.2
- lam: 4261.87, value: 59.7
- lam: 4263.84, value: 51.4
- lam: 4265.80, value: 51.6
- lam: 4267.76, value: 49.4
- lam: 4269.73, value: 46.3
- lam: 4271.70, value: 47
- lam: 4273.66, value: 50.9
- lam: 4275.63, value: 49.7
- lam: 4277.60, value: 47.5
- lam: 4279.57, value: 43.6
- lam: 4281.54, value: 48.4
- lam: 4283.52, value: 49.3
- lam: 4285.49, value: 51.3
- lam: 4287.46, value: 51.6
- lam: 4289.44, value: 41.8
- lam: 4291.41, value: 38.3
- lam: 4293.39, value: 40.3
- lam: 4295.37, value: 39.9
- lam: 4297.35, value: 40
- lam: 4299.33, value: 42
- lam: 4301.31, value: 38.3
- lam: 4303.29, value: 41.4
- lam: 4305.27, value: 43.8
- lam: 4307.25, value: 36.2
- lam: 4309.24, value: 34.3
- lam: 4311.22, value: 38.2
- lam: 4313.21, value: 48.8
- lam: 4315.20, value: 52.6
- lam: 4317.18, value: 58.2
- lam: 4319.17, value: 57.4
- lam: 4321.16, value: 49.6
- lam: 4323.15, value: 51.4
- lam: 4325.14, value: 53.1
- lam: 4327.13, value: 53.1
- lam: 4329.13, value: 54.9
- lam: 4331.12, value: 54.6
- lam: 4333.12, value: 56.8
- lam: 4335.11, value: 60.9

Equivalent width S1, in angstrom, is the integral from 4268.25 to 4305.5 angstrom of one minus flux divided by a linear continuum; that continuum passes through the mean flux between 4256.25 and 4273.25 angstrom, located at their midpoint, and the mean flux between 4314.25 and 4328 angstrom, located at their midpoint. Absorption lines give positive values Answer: 5.78 angstrom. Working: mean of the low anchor 52.8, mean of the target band 44.9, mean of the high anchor 53.7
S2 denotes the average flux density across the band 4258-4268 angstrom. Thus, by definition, 55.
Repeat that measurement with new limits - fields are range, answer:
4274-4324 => 45.4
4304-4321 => 46.3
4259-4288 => 50.5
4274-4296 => 45.8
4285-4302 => 42.4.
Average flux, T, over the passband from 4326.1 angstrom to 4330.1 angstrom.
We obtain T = 53.9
